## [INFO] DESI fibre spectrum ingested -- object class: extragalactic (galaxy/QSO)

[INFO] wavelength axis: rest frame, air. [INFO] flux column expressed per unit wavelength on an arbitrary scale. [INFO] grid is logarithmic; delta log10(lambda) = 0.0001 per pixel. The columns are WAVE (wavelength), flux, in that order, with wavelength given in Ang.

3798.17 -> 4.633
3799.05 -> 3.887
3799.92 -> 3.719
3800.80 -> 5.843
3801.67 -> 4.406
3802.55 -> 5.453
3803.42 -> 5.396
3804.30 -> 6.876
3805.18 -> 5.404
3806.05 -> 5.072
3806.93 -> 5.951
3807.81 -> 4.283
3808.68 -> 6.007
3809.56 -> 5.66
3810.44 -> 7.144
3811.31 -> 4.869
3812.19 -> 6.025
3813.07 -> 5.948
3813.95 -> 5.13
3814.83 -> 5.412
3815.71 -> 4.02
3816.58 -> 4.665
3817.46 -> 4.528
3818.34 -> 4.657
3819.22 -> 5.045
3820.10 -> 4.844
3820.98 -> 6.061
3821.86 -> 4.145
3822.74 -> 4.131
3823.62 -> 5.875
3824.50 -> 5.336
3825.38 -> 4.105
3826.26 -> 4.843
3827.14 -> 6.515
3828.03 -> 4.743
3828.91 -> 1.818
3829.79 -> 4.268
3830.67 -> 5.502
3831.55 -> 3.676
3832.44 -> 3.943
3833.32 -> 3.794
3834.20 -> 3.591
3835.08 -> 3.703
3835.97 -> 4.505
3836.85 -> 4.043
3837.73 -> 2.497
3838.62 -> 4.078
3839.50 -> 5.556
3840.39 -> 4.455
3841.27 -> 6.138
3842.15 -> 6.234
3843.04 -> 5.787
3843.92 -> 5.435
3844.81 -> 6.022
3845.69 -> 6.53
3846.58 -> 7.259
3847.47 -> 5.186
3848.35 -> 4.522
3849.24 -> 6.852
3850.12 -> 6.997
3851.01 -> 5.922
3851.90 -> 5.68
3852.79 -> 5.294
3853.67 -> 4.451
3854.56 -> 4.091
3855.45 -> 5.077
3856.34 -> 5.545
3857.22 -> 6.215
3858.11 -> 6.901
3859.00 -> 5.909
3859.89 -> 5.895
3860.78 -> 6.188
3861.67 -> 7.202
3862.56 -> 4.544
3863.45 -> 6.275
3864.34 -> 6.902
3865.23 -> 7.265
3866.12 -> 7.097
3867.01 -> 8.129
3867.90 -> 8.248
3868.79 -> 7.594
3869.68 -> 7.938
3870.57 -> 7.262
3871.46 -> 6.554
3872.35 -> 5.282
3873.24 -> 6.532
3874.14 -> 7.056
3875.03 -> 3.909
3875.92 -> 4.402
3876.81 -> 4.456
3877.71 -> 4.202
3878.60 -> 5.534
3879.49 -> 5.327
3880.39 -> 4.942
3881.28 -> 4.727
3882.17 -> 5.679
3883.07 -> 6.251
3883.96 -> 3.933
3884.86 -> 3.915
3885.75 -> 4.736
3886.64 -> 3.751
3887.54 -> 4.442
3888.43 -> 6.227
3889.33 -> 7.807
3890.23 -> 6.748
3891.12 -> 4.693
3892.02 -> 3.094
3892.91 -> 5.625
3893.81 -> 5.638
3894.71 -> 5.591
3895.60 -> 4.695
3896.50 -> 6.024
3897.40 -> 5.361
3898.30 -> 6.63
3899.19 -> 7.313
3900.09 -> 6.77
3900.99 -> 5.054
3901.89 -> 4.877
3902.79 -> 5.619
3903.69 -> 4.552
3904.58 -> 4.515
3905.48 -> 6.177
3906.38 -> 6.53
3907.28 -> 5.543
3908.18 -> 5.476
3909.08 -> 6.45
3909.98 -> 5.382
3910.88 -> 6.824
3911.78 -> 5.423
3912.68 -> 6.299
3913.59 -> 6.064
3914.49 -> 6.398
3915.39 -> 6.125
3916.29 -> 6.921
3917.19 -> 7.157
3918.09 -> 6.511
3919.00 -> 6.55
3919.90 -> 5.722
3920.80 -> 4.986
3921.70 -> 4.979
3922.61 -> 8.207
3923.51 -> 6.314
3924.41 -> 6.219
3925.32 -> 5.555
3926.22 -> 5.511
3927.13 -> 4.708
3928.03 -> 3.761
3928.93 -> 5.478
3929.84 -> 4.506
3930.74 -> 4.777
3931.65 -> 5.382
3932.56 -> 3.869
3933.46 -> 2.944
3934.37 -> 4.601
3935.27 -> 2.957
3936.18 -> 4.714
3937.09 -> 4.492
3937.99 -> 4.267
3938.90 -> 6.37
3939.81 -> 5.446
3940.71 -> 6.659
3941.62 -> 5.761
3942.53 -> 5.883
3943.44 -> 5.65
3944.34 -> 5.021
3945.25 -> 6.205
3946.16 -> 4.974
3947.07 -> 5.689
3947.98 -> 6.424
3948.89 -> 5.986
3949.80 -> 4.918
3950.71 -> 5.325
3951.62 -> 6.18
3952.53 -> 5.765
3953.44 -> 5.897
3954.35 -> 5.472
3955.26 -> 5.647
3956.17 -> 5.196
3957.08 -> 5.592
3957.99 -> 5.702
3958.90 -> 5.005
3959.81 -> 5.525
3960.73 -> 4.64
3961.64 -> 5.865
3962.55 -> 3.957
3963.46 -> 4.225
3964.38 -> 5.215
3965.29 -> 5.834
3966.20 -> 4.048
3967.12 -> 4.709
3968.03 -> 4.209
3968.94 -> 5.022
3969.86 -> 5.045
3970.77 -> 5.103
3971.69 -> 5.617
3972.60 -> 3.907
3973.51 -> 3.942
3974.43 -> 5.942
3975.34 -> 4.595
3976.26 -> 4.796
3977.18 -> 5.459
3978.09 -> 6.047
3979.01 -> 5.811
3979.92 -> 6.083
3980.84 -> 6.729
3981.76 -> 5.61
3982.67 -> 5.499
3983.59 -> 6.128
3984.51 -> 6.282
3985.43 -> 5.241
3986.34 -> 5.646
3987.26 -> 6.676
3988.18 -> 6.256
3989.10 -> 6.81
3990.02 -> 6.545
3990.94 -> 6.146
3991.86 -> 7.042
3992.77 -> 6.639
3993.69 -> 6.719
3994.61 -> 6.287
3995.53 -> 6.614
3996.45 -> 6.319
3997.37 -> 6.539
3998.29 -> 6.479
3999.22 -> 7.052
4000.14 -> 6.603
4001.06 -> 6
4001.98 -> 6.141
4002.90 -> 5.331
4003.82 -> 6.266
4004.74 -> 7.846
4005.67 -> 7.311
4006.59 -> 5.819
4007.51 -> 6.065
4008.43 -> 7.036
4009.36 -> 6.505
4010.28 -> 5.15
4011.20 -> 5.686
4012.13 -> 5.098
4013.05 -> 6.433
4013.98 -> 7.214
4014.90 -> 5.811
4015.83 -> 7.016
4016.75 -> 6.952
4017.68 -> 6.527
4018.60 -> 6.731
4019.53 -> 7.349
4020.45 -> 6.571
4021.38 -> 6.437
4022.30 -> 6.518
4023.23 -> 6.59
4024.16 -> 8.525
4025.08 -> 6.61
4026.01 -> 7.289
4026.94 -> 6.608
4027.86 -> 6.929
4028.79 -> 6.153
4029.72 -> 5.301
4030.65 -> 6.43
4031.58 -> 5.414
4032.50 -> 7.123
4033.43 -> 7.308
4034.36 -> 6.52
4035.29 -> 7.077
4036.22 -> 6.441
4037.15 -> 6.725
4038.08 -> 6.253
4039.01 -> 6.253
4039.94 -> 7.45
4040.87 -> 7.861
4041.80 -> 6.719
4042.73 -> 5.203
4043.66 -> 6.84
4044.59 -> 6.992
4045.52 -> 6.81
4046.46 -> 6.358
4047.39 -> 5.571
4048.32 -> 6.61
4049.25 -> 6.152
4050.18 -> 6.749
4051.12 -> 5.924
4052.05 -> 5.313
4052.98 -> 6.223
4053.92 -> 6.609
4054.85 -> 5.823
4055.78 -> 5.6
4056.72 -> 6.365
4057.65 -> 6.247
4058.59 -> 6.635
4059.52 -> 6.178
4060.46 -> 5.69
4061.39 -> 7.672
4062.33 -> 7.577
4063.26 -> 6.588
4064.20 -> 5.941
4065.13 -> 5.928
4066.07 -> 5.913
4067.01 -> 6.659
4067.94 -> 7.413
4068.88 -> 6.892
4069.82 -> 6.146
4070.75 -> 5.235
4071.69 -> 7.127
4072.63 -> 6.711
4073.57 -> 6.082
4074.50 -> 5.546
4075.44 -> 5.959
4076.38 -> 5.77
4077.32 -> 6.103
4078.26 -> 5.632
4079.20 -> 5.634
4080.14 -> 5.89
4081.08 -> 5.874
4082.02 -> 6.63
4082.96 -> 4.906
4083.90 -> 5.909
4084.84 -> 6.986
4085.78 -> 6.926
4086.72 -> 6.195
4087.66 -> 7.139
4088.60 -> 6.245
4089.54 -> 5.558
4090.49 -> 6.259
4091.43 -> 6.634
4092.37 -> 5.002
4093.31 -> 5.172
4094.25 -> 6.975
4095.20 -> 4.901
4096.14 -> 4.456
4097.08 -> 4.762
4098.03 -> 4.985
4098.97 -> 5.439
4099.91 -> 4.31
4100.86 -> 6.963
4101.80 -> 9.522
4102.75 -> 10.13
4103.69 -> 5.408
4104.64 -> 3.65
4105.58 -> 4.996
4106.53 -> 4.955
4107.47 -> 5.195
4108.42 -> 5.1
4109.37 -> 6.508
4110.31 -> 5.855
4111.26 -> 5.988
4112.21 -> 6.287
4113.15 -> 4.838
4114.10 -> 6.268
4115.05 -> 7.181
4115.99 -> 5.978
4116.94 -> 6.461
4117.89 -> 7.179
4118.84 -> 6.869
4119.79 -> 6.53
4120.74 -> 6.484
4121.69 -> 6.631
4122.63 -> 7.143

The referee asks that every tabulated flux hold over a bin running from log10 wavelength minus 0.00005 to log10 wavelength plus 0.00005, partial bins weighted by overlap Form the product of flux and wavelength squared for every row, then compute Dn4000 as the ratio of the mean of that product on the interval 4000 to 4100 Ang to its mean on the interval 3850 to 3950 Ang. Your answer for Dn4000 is 1.20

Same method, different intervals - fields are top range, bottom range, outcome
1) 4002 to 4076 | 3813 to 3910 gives 1.30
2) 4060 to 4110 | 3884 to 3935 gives 1.20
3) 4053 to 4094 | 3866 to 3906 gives 1.21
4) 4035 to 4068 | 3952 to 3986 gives 1.27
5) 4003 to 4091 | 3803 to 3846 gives 1.44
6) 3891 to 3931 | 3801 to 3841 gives 1.23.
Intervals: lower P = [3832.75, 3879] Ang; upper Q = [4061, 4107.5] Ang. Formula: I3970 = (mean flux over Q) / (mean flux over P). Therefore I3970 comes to 1.07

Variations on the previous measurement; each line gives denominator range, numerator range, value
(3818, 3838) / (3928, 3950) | 1.15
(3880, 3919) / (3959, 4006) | 1.02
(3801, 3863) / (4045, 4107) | 1.18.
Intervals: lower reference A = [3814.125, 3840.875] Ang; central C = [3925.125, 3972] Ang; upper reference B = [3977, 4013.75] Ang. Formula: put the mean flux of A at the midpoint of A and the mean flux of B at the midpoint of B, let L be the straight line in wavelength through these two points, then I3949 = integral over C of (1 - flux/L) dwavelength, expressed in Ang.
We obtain 5.1 Ang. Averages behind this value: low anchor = 4.49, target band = 5.14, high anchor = 6.26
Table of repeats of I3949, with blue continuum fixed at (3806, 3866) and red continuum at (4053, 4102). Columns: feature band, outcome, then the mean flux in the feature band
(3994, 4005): -1.1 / 6.43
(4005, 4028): -2.7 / 6.6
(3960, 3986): 2.5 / 5.2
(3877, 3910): 0.4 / 5.39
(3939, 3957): -0.1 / 5.7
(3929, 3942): 1.9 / 4.78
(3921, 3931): 0.2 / 5.46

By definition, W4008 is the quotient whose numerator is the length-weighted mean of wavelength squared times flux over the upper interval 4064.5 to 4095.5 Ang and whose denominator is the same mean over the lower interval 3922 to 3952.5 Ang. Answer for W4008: 1.24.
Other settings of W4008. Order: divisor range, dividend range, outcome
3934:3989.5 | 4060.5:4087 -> 1.23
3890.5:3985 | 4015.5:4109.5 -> 1.23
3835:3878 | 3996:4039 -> 1.22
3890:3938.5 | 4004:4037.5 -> 1.27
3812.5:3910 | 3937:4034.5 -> 1.17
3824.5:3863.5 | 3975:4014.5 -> 1.30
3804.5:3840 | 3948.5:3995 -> 1.25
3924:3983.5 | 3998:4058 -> 1.29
